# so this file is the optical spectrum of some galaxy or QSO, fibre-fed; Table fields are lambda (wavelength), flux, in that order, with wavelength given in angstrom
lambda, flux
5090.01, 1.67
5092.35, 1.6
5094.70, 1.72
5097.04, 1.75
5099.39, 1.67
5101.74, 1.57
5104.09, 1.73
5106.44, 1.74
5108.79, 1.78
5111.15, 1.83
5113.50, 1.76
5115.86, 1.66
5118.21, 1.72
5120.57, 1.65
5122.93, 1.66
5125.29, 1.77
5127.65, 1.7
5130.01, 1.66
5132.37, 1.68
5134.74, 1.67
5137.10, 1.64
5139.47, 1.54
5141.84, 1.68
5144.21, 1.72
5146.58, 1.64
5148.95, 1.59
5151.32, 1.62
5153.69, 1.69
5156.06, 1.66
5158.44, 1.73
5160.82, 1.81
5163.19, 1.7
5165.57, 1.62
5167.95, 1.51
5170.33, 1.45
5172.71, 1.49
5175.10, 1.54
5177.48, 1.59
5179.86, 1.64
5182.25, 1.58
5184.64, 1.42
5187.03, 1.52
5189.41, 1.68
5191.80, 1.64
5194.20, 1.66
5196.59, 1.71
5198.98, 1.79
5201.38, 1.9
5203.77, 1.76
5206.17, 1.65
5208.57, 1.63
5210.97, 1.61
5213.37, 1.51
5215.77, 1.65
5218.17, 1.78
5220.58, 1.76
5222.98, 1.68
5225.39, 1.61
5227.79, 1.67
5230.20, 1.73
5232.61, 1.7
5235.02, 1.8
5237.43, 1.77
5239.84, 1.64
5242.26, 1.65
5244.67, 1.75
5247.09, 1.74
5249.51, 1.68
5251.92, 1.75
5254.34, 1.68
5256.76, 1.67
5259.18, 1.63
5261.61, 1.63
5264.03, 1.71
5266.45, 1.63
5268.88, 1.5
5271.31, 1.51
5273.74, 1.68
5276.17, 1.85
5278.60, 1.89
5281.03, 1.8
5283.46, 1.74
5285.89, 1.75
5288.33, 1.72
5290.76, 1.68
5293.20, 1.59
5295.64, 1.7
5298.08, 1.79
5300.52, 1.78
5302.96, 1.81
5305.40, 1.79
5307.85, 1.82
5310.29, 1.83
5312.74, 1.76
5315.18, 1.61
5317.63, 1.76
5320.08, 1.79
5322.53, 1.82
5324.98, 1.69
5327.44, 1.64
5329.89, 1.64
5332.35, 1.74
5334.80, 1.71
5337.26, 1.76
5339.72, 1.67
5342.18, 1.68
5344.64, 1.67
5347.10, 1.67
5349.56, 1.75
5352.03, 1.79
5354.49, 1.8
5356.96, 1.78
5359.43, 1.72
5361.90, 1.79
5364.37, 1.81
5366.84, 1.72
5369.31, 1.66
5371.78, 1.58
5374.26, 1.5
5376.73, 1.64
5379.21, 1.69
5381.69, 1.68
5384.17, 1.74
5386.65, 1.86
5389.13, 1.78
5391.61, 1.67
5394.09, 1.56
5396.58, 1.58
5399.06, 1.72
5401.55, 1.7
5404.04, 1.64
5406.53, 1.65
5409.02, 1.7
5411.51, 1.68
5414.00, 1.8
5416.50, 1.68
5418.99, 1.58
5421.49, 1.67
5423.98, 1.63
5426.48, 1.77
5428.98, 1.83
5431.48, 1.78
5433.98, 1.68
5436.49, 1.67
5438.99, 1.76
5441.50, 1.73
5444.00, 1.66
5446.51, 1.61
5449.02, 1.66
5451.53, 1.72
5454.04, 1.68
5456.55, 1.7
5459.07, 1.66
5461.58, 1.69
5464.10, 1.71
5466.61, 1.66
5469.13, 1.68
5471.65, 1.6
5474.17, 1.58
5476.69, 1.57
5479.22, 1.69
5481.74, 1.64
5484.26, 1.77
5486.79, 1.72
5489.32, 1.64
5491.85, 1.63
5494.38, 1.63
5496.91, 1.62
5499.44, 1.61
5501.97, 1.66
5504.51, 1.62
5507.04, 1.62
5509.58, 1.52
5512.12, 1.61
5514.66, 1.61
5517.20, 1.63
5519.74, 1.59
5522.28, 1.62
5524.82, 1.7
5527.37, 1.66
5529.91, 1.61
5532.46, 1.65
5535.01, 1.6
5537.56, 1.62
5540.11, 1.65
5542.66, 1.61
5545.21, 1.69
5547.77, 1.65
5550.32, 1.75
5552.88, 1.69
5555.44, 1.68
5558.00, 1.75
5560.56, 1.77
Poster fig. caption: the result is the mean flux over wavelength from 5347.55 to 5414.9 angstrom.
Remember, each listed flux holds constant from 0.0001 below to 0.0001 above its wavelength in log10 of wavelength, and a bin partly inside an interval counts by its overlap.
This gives 1.7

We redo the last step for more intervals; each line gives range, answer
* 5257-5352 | 1.72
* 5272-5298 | 1.74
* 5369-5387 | 1.66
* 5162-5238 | 1.65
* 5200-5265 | 1.69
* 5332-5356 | 1.72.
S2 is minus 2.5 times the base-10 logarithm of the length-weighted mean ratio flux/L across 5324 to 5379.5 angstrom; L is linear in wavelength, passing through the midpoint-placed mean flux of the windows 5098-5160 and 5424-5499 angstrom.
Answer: -0.013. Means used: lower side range 1.68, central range 1.7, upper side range 1.68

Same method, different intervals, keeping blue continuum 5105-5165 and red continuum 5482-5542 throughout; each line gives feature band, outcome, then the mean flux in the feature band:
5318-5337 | -0.04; 1.72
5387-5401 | -0.02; 1.68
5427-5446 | -0.05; 1.73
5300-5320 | -0.07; 1.77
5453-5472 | -0.02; 1.68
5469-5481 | 0.01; 1.62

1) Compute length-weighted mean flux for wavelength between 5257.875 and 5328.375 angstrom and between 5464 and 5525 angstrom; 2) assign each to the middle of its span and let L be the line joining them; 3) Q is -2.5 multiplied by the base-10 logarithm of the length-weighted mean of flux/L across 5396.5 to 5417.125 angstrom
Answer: -0.01 mag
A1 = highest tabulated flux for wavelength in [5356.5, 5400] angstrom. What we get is 1.86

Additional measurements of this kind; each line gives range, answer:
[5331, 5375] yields 1.81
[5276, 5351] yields 1.89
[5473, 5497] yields 1.77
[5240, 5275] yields 1.75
